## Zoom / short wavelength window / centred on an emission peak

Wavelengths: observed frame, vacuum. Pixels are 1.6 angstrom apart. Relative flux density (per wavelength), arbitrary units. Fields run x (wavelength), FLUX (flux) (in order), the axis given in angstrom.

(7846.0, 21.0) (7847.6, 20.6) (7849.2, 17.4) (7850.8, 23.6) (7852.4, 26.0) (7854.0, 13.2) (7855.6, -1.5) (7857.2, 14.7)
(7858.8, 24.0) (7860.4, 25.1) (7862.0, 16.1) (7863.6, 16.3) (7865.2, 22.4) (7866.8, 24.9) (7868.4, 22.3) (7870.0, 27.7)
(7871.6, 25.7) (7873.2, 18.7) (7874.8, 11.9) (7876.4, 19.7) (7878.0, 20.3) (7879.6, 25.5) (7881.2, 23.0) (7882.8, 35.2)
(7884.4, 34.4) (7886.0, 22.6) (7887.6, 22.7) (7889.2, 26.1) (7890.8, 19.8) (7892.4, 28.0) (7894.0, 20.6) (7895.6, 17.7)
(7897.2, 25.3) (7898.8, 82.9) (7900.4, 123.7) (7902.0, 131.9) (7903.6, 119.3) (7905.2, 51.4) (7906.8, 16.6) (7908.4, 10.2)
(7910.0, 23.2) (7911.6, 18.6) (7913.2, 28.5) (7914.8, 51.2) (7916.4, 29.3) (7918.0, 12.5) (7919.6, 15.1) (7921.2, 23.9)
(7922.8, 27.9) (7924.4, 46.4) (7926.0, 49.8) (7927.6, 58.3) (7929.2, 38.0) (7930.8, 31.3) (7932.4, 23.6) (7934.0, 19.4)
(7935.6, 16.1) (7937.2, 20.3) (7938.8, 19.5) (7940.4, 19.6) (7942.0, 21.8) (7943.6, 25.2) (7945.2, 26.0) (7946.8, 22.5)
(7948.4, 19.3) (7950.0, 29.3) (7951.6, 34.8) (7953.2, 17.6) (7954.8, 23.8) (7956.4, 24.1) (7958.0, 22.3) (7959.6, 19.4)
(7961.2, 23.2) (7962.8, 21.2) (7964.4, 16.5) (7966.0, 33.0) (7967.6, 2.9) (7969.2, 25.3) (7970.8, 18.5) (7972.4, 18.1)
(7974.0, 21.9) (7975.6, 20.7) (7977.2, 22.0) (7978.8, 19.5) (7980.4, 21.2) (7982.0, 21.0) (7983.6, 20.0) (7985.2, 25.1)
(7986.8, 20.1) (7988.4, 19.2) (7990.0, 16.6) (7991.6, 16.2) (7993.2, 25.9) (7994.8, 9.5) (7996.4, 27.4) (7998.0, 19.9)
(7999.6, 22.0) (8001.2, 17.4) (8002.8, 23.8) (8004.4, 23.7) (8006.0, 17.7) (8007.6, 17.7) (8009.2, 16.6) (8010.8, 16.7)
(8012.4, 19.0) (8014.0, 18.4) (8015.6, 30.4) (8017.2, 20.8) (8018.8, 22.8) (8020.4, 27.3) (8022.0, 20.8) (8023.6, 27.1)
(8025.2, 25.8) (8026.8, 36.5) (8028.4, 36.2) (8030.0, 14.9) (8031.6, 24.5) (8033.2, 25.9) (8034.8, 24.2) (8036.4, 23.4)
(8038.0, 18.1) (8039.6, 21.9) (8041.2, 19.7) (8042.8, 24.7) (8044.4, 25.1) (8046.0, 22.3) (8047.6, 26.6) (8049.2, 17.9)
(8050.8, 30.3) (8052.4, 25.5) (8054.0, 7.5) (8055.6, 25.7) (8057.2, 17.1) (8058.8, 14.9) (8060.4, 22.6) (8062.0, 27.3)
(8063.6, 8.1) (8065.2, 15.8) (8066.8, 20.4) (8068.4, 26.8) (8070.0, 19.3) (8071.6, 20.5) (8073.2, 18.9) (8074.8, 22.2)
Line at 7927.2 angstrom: [N II] 6583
